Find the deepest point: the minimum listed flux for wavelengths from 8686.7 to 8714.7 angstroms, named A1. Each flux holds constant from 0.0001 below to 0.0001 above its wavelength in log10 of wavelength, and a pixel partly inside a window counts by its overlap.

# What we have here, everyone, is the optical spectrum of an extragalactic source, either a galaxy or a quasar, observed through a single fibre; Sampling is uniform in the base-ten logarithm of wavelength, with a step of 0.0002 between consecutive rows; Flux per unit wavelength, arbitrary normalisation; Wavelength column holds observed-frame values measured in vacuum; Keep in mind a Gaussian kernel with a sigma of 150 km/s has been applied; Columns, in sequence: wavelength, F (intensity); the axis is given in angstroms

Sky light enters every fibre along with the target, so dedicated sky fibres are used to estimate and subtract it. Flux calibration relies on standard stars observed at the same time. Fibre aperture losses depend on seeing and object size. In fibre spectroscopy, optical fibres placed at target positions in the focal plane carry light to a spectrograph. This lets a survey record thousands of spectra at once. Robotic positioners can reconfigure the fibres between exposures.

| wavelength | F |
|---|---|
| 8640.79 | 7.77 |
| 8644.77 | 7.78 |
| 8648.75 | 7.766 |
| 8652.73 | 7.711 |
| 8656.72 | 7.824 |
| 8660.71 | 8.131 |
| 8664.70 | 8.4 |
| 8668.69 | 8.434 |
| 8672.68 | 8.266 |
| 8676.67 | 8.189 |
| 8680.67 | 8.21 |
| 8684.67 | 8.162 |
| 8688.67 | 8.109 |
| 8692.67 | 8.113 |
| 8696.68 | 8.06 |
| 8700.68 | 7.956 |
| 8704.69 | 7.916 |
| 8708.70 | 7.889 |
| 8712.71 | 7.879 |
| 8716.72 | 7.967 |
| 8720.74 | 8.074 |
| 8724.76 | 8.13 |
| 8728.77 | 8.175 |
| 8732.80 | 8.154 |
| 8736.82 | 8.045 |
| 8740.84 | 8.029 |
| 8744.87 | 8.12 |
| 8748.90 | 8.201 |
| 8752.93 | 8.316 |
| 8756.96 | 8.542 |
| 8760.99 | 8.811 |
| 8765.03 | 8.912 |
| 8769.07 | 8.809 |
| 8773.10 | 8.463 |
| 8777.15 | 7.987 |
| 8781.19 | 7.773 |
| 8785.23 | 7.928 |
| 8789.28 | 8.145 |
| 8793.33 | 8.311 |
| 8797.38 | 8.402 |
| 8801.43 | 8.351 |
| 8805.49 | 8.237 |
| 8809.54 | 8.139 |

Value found 7.879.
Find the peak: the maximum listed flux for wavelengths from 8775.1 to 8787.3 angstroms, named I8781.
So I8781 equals 7.987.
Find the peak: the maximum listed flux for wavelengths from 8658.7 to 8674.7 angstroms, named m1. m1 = 8.434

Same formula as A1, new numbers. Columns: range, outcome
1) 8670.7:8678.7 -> 8.189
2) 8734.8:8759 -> 8.029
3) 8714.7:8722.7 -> 7.967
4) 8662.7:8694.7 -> 8.109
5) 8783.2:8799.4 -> 7.928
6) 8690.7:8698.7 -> 8.06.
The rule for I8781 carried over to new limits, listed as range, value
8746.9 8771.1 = 8.912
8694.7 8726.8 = 8.13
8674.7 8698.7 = 8.21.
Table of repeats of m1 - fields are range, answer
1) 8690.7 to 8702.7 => 8.113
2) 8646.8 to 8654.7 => 7.766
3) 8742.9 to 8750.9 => 8.201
